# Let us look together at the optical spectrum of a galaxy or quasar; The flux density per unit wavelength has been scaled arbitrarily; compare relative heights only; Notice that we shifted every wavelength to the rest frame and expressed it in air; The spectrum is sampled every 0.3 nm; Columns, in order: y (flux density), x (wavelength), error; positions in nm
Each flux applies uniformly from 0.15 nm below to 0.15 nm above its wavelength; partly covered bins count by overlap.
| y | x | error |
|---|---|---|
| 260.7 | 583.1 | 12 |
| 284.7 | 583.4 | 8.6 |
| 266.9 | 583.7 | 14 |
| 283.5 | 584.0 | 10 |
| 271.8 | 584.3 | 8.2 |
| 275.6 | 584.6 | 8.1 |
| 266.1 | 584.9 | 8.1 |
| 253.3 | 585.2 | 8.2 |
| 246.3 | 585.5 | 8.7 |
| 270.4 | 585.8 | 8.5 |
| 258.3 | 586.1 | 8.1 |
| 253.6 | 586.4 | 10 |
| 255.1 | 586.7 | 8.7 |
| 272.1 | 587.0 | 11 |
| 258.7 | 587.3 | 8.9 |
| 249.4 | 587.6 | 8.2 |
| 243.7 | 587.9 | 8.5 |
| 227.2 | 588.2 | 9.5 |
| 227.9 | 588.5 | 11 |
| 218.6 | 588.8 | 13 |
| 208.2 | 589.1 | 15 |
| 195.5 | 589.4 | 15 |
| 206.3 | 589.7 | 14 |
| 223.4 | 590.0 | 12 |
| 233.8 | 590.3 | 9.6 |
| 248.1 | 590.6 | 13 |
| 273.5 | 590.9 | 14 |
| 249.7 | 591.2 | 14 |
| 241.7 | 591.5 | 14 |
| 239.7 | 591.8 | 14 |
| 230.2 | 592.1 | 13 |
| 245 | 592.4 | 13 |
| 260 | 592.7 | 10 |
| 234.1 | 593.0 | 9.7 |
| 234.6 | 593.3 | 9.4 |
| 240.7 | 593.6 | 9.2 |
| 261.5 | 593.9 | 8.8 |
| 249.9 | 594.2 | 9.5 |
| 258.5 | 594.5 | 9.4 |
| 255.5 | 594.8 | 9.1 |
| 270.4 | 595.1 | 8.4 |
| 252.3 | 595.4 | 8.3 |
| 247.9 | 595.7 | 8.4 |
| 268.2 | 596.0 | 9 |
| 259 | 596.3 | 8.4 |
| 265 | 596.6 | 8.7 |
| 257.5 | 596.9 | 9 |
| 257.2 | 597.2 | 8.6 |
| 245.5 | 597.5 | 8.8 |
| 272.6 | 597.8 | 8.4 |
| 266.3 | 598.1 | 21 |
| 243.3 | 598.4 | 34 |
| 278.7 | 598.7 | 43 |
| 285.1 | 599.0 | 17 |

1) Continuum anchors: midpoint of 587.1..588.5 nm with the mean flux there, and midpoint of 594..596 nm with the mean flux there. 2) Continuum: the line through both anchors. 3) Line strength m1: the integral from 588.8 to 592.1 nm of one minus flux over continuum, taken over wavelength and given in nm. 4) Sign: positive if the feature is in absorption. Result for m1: 0.232 nm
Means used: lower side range 244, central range 231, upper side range 257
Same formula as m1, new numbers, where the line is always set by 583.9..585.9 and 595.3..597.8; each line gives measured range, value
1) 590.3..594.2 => 0.22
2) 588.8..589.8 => 0.22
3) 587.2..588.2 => 0.07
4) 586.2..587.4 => 0.02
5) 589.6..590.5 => 0.13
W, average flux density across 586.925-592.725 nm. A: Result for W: 237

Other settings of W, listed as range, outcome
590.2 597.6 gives 251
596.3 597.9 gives 259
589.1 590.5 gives 215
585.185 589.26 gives 246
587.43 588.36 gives 240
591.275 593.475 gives 241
